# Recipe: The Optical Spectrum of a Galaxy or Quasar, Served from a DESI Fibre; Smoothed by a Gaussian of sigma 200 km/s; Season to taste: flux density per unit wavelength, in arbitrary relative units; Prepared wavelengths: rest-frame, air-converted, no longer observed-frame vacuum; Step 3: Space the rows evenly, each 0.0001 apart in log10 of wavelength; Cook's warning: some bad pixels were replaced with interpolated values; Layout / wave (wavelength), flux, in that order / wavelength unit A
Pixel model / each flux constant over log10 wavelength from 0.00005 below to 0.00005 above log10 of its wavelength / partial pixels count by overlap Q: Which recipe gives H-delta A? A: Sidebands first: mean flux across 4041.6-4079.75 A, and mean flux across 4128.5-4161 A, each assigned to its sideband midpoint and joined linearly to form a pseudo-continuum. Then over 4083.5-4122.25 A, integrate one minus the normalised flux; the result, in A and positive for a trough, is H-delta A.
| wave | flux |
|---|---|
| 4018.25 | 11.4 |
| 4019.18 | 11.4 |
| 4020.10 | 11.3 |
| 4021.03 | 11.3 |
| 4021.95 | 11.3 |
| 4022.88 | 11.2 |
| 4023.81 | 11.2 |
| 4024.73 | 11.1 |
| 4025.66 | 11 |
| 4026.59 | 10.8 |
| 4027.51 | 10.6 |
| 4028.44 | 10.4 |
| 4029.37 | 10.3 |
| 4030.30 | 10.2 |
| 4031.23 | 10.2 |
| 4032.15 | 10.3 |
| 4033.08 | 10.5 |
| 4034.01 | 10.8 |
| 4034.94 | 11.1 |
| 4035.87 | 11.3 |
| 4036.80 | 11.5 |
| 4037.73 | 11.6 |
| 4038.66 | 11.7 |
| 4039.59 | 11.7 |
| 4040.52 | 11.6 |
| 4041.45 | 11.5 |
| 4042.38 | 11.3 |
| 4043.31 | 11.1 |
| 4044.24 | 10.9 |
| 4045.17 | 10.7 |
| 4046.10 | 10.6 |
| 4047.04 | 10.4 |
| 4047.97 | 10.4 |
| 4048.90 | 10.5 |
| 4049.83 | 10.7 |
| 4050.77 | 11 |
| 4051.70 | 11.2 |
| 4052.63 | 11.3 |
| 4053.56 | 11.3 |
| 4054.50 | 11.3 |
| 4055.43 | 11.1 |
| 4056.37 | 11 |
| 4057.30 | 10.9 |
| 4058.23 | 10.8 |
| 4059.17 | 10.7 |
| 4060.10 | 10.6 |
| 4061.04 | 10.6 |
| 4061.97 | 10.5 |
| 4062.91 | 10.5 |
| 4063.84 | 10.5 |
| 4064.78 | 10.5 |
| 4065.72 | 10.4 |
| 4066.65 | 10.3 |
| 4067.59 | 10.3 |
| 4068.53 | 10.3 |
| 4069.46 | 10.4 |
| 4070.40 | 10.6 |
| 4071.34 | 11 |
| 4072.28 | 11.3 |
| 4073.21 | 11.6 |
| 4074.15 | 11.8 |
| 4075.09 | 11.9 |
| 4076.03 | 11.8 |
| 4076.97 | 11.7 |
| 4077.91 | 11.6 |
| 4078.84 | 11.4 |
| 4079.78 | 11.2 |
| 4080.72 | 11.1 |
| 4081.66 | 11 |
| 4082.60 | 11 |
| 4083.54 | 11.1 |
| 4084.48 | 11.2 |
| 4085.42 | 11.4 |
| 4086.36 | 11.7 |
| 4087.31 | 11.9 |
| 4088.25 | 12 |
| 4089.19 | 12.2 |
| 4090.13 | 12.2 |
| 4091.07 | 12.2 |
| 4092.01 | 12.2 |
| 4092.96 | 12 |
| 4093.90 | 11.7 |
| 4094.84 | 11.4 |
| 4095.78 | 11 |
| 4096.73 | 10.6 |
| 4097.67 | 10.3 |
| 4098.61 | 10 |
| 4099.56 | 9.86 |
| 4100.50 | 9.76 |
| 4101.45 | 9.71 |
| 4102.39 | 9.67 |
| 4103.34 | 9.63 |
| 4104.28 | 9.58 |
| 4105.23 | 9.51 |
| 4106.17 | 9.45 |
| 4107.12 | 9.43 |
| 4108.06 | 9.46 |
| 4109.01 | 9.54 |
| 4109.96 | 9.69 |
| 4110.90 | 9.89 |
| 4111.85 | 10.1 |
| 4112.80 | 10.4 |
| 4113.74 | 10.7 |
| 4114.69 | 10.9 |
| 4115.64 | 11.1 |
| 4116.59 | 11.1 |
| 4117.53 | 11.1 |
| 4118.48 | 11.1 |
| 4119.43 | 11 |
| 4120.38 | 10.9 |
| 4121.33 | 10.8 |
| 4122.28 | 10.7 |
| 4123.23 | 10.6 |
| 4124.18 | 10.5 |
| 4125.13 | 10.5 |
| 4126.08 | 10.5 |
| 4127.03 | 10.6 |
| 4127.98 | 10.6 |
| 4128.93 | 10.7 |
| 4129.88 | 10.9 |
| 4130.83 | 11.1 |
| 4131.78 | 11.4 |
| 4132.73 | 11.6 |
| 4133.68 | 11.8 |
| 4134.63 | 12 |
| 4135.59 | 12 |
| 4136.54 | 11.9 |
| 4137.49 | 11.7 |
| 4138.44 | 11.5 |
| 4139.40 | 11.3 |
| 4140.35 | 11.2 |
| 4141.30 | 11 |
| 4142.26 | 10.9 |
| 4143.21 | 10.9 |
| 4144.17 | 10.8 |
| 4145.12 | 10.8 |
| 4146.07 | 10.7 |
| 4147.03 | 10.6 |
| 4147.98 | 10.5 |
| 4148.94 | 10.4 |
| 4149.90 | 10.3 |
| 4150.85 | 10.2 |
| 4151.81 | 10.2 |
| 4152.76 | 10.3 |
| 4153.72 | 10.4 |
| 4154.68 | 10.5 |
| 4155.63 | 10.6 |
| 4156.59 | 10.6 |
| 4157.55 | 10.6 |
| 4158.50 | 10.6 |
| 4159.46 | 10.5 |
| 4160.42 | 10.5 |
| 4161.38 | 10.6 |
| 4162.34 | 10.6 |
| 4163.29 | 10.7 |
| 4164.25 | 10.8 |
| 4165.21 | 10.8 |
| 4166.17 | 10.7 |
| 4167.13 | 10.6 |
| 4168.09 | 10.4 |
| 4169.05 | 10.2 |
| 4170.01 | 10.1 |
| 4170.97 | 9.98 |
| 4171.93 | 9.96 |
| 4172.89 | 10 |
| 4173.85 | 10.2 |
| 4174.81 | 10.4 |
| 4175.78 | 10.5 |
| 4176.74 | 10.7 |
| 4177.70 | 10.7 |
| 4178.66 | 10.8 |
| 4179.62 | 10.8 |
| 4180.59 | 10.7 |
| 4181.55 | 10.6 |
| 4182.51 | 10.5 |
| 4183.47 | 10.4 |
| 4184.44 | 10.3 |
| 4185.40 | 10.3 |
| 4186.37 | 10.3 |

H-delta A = 0.7 A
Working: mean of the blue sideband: 10.9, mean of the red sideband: 10.9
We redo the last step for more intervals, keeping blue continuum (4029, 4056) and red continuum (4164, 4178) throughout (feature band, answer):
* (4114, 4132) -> -0.39 A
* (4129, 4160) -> -1.23 A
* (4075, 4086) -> -0.56 A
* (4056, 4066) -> 0.23 A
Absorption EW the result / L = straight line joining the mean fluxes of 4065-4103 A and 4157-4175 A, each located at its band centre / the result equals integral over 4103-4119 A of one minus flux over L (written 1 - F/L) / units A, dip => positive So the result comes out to 1.1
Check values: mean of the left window 11.1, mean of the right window 10.4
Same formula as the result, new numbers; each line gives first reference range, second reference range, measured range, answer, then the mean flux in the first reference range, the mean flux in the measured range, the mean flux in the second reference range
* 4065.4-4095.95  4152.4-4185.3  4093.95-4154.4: 1.7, 11.4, 10.6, 10.5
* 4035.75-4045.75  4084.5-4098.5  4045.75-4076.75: 1.6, 11.4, 10.9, 11.6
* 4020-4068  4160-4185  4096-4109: 1.1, 10.9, 9.78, 10.5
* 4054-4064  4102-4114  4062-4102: -3.1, 10.8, 11.1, 9.76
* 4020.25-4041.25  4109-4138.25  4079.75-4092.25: -0.7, 11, 11.6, 10.9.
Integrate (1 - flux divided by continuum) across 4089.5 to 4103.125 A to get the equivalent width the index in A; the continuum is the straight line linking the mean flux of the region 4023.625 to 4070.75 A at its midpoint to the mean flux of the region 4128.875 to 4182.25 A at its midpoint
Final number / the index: -0.1 A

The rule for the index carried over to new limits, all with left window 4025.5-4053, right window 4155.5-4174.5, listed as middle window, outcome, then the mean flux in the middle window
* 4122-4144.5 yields -1.2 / 11.1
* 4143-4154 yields 0.0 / 10.5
